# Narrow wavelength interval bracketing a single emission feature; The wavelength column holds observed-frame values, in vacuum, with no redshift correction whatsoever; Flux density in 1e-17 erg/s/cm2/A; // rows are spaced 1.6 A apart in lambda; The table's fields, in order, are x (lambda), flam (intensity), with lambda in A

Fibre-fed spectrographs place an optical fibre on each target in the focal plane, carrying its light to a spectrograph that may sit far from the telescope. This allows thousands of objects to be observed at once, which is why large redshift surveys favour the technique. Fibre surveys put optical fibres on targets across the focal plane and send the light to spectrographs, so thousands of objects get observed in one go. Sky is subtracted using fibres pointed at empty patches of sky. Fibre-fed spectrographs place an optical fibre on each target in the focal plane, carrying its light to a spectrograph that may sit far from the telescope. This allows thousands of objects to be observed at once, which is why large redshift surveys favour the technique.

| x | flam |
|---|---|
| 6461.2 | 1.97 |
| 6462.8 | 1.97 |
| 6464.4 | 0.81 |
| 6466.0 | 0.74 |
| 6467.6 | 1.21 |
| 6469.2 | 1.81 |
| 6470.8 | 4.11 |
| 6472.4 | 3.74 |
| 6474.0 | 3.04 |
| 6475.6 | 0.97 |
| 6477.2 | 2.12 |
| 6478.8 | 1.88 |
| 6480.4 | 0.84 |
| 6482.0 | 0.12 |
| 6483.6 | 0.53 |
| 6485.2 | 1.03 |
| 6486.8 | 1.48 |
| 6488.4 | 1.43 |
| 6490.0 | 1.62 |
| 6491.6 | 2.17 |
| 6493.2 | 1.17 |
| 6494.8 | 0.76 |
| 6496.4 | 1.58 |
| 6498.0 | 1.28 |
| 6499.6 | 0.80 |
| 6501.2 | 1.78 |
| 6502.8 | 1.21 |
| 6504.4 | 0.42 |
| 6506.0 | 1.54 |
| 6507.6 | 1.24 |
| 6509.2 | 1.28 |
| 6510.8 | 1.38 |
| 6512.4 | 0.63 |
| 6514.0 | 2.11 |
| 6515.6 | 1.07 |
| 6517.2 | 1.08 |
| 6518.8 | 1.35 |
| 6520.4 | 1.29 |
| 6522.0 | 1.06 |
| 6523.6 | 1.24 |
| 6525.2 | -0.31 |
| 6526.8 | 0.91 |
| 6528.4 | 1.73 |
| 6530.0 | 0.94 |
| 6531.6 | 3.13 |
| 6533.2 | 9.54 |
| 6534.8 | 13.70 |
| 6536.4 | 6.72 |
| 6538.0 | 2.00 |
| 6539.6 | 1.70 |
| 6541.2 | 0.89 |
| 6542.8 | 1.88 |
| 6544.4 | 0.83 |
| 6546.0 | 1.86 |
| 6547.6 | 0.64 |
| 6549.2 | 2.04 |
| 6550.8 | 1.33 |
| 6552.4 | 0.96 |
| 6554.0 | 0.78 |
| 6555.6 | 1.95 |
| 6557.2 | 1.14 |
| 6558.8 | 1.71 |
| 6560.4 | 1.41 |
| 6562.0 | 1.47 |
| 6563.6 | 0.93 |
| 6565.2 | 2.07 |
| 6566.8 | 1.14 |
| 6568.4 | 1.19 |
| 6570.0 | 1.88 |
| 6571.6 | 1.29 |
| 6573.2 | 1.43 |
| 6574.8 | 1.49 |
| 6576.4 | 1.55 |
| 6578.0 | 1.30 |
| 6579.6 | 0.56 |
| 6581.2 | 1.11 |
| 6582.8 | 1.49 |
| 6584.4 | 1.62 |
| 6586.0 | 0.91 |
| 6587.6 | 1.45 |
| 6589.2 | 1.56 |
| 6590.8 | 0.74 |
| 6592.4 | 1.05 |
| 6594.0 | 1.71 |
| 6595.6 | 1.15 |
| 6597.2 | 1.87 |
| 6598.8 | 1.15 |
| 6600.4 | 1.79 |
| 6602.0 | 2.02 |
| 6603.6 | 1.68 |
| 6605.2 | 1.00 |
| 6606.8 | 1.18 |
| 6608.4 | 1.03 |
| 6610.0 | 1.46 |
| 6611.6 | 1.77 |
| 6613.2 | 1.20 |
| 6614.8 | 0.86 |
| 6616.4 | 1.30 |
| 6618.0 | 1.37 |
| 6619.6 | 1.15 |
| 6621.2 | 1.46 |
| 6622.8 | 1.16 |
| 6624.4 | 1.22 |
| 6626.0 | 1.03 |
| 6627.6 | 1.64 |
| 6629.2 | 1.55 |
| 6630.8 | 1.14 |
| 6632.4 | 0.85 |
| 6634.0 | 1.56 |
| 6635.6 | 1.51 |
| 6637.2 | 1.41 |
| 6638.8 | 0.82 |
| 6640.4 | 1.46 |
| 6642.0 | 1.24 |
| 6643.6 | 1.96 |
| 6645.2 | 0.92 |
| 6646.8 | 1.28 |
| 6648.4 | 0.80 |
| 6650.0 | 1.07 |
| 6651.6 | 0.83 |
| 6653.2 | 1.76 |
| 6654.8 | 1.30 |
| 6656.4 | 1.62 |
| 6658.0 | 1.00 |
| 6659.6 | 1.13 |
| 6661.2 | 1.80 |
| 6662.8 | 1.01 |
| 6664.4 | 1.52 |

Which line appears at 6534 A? [O III]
